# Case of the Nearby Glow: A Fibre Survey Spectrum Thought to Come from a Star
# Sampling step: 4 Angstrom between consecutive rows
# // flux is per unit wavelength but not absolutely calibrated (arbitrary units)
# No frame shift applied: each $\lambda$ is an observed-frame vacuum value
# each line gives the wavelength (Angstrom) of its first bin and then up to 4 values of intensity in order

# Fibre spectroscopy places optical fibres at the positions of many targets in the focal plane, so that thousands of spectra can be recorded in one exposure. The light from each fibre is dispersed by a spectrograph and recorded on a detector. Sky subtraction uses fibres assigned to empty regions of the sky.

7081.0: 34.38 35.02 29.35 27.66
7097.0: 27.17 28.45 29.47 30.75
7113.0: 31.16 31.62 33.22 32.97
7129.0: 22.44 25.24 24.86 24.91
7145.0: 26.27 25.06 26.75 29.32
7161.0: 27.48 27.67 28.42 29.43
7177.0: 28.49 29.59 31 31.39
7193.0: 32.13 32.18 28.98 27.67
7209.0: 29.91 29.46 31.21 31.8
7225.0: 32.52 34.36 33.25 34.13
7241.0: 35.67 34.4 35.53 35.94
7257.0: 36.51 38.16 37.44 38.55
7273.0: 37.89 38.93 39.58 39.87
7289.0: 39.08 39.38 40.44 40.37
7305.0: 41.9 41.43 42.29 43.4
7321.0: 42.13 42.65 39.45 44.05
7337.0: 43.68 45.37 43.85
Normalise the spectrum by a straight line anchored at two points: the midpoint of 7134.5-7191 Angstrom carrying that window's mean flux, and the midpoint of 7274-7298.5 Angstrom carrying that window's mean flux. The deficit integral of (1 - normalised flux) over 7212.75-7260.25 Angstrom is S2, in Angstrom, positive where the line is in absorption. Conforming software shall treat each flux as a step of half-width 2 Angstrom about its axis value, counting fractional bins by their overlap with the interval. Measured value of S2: 1.1 Angstrom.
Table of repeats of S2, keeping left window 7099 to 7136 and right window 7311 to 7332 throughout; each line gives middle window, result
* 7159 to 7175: 2.1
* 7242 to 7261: 0.9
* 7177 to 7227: 5.8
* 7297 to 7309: 0.0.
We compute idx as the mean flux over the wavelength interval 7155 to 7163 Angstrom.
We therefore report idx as 28.4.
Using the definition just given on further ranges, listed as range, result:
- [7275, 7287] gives 39.5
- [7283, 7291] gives 39.5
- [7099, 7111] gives 29.6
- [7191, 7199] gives 32.2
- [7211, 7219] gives 30.3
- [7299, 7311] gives 41.2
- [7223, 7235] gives 33.4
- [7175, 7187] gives 29.7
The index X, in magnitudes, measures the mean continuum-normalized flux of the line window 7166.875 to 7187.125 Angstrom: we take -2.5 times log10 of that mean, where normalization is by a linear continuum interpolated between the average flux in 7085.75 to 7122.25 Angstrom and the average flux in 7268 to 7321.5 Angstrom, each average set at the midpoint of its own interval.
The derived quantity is 0.16 mag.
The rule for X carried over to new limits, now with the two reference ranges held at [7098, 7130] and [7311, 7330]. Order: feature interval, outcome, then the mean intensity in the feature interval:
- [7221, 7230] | 0.11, 33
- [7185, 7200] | 0.10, 31.6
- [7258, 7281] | 0.03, 38.2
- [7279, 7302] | 0.02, 39.8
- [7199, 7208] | 0.23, 28.5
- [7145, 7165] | 0.20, 27.1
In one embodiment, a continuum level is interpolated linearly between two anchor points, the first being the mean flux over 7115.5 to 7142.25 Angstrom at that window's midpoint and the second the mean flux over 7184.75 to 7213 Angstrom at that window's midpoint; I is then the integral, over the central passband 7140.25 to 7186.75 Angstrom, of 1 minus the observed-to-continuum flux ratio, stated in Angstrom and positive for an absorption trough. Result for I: 1.9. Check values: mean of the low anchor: 27.9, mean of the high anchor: 30.4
